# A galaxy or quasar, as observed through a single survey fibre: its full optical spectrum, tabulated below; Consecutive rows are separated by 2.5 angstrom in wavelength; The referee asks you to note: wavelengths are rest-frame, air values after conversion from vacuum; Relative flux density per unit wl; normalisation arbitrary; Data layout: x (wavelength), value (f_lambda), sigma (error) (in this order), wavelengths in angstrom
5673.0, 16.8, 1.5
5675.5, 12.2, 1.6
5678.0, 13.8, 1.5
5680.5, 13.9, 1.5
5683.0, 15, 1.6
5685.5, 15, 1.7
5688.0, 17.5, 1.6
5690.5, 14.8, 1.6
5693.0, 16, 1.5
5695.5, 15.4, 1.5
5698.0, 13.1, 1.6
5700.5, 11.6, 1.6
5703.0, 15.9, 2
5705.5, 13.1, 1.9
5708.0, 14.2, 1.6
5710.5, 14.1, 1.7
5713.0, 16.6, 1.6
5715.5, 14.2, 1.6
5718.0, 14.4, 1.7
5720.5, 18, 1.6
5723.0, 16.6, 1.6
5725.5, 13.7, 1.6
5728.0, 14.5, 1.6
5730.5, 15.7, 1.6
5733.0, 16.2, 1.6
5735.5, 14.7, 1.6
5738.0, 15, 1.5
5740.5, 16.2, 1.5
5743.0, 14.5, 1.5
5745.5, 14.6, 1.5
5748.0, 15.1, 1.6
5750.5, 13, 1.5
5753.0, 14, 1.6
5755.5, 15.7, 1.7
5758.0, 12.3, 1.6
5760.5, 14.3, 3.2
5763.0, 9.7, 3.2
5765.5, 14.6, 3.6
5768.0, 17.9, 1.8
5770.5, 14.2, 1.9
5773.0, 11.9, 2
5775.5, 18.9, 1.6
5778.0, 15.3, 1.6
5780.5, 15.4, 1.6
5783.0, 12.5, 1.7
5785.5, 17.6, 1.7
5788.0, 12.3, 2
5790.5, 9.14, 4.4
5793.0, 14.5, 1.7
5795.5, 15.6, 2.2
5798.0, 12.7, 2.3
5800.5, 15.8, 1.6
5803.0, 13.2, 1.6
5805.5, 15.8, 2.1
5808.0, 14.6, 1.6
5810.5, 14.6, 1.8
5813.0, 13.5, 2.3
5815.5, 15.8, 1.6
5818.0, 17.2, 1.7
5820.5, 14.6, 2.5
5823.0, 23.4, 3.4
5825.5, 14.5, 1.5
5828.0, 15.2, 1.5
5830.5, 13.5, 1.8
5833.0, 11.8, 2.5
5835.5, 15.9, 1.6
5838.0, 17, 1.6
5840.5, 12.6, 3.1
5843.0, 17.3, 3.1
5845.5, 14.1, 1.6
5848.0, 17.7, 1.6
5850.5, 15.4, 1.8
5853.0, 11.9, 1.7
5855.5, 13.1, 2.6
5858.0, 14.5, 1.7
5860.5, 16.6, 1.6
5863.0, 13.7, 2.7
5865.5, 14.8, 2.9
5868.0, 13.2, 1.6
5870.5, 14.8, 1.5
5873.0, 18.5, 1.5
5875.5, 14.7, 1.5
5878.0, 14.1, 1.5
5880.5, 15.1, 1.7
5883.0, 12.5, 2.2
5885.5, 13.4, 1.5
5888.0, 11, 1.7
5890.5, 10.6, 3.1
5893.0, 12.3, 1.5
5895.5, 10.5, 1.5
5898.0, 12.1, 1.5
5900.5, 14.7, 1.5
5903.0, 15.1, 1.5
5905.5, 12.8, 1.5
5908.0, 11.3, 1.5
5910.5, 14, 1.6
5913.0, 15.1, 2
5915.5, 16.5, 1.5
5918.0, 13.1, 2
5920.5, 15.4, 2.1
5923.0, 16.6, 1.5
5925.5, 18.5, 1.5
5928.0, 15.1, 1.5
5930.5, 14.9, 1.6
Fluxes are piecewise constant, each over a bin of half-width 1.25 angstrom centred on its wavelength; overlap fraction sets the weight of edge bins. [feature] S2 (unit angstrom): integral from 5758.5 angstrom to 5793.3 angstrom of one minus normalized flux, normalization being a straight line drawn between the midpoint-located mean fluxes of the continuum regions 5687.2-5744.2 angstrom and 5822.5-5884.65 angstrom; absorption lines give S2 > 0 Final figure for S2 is 2.0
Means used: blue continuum 15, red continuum 14.9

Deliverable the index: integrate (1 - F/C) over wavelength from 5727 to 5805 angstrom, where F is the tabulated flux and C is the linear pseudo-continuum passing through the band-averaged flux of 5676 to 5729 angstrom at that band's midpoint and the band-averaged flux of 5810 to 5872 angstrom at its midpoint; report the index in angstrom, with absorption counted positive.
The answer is 2.6 angstrom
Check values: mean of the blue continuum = 14.8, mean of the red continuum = 15.1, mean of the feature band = 14.4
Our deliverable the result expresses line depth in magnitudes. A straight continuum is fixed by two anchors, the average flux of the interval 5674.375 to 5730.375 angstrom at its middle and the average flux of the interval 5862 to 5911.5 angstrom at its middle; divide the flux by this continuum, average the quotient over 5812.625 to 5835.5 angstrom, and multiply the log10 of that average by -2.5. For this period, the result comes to -0.13 mag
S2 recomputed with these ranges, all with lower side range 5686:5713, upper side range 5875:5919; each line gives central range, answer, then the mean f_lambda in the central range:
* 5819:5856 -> -4.26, 15.3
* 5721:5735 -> -0.95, 15.4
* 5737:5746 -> -0.47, 15.1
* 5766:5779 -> -1.32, 15.6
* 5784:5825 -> -3.21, 15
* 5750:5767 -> 0.95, 13.5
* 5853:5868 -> -0.77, 14.2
